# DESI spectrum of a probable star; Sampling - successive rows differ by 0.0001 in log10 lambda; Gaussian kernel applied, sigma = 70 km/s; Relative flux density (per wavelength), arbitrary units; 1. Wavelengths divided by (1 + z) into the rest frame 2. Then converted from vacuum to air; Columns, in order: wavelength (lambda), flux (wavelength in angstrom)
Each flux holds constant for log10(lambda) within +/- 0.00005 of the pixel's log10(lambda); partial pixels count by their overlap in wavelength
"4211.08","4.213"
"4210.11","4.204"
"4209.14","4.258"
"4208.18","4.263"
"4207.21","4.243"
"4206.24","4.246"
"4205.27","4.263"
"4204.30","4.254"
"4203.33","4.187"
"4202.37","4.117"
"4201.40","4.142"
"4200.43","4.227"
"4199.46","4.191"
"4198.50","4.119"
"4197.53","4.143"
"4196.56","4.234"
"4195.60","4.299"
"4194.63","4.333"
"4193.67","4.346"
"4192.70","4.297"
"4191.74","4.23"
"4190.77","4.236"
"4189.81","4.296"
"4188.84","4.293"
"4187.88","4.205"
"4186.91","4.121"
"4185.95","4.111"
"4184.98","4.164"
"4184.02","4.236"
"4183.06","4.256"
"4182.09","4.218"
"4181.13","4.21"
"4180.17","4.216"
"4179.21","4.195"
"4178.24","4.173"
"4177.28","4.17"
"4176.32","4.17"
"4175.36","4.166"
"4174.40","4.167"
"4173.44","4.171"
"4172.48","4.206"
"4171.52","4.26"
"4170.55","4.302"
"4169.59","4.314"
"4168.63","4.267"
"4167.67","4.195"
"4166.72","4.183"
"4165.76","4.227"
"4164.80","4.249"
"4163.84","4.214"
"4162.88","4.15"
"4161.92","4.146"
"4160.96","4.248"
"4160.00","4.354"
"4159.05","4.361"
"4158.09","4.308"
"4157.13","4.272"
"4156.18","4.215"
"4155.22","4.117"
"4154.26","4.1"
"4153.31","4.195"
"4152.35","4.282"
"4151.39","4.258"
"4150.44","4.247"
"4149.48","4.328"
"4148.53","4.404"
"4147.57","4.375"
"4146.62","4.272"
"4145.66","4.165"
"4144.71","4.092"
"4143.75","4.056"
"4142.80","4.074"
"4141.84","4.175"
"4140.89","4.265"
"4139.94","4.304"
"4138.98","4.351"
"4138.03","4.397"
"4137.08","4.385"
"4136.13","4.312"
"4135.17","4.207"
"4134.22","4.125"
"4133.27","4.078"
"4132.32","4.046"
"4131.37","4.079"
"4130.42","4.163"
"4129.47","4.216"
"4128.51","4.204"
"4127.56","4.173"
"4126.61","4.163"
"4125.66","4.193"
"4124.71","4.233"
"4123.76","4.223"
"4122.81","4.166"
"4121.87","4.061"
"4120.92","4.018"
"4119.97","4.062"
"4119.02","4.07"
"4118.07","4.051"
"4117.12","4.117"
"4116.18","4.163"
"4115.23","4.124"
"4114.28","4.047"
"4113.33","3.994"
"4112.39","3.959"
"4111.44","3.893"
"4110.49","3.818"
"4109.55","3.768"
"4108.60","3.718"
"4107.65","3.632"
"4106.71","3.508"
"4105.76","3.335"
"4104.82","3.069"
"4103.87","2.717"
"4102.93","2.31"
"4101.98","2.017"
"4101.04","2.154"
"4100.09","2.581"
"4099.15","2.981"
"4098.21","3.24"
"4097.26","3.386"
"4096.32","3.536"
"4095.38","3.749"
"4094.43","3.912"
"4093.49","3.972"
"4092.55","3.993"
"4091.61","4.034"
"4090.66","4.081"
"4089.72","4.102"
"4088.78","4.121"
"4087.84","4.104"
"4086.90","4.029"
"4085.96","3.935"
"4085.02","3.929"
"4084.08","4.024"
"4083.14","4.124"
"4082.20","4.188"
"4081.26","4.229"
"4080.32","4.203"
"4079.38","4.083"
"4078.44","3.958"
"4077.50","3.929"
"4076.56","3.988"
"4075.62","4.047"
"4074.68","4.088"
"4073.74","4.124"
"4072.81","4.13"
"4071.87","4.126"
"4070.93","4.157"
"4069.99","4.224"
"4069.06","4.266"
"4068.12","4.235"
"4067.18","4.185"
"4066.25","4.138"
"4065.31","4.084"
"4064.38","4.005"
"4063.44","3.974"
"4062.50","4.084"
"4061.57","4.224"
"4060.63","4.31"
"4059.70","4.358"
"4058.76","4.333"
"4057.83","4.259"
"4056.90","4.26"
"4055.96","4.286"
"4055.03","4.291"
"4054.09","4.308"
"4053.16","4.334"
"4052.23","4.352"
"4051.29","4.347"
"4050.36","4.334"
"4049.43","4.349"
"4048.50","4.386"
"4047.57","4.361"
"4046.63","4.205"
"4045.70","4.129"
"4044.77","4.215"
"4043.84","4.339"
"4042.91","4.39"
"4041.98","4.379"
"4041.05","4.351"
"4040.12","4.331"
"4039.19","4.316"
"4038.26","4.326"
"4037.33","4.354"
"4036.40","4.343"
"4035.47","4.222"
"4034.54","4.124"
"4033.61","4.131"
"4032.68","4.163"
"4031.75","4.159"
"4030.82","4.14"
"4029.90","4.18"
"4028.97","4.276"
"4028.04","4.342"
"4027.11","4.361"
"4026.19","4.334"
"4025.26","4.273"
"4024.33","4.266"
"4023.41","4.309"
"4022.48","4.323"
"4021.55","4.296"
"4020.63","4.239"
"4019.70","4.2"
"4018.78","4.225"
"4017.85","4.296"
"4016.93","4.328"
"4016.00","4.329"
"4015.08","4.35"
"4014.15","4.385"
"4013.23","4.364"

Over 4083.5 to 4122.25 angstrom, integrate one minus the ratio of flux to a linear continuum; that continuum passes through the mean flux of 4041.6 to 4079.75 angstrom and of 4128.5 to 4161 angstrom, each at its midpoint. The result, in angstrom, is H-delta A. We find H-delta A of 5.1 angstrom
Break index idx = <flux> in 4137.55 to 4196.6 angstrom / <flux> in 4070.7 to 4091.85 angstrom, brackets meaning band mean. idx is 1.04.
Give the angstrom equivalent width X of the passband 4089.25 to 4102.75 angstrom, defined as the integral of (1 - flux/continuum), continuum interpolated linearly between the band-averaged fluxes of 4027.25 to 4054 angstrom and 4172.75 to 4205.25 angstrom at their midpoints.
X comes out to 2.8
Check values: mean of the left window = 4.28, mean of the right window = 4.21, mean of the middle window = 3.38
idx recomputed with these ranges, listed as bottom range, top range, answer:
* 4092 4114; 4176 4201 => 1.25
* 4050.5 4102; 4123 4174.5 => 1.06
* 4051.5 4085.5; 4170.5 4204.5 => 1.01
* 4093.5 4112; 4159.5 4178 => 1.30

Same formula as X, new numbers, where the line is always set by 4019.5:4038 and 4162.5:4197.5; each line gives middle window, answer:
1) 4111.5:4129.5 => 0.5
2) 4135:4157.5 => -0.1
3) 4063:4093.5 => 1.1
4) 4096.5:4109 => 3.7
